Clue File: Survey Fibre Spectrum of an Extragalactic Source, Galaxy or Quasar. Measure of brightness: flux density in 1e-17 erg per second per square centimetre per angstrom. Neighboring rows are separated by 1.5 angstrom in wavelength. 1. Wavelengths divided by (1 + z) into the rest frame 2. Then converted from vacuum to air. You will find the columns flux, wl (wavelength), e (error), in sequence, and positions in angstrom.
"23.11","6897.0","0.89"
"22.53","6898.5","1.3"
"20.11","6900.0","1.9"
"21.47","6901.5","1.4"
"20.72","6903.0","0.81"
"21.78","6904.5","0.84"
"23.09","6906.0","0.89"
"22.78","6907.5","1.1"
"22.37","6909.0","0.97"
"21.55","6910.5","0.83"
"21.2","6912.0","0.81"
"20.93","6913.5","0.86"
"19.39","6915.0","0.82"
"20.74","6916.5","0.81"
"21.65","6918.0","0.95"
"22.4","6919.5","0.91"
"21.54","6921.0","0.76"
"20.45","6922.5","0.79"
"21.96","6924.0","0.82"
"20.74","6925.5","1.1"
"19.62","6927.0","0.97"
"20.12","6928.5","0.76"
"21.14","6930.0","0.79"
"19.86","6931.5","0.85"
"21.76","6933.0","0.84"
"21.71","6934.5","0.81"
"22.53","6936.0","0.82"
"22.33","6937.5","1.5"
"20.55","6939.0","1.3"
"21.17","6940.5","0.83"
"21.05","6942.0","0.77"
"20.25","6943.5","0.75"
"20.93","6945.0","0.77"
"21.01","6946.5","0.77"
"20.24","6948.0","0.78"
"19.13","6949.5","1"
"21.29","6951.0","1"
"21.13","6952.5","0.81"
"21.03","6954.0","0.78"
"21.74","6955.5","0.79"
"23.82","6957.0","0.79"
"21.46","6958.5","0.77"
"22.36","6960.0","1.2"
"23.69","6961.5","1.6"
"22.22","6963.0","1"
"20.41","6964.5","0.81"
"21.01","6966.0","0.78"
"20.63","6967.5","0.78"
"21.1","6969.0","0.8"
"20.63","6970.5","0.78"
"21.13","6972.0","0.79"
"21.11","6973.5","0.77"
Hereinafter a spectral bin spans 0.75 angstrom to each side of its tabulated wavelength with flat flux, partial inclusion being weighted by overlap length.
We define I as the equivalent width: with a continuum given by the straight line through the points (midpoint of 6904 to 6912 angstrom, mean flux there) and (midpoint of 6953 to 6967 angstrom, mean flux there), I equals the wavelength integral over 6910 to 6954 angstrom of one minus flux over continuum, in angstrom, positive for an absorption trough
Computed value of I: 2.2 angstrom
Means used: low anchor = 22.2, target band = 21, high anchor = 21.9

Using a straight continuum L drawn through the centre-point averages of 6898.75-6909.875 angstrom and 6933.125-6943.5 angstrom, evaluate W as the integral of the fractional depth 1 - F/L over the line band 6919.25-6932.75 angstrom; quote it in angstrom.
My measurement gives 0.5 angstrom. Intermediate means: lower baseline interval 21.8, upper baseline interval 21.5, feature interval 20.8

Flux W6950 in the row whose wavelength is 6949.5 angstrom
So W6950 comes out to 19.13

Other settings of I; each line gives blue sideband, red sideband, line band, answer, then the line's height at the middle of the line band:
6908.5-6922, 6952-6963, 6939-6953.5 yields 0.84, 22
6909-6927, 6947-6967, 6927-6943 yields 0.11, 21.3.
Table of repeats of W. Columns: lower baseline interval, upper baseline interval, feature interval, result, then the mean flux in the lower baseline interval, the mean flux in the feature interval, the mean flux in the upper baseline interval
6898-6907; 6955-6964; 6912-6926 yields 0.5 angstrom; 21.6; 21.1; 22.5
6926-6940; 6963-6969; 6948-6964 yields -0.6 angstrom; 21.1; 21.7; 20.9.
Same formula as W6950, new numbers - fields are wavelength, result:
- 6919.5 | 22.4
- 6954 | 21.03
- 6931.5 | 19.86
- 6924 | 21.96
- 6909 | 22.37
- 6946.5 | 21.01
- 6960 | 22.36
